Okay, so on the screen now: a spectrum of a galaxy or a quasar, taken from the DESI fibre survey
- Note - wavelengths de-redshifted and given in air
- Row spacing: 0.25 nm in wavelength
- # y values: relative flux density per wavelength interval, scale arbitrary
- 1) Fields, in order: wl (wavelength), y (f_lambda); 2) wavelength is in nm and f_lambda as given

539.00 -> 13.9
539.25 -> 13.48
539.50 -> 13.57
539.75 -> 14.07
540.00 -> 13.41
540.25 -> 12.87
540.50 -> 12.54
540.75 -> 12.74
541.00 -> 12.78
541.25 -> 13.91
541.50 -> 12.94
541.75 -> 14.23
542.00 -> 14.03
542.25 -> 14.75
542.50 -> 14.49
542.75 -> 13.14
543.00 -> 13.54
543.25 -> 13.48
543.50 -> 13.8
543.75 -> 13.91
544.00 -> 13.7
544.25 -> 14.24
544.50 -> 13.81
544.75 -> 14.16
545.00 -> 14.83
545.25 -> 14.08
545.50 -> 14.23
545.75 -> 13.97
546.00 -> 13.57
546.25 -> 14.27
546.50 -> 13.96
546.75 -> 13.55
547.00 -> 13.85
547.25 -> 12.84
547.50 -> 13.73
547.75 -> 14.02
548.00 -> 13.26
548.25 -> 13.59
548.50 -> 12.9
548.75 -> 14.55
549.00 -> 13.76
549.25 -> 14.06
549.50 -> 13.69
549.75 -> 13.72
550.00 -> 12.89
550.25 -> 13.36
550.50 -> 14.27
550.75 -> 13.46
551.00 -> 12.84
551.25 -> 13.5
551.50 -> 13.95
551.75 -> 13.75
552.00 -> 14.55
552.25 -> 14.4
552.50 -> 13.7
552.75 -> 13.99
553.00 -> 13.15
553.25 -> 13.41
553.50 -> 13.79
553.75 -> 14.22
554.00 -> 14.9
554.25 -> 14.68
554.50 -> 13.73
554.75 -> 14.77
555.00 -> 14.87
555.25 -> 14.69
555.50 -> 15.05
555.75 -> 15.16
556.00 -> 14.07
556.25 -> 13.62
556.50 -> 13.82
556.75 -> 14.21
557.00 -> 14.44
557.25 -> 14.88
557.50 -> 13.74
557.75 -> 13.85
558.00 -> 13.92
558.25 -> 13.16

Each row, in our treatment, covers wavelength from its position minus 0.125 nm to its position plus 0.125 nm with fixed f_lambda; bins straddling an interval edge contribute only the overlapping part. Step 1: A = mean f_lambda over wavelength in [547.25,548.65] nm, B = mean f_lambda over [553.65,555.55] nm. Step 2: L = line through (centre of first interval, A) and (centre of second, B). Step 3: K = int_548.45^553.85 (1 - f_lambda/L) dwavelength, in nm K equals 0.11 nm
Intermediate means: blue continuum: 13.5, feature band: 13.7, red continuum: 14.6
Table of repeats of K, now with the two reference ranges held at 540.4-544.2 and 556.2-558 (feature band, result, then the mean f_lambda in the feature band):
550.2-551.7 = 0.03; 13.6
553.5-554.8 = -0.04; 14.4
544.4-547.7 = -0.04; 13.9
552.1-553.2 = 0.01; 13.8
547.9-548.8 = 0.02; 13.5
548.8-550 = 0.01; 13.8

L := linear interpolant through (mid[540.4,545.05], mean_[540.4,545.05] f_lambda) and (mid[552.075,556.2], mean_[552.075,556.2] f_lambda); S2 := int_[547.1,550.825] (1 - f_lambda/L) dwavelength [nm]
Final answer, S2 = 0.11 nm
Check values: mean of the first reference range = 13.7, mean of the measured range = 13.6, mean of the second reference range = 14.3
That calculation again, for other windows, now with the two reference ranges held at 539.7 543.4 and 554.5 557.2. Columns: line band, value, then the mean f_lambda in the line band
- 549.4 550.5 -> 0.04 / 13.5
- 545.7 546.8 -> 0.00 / 13.9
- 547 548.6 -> 0.06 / 13.4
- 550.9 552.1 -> 0.04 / 13.7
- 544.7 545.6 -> -0.04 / 14.3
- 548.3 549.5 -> 0.02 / 13.8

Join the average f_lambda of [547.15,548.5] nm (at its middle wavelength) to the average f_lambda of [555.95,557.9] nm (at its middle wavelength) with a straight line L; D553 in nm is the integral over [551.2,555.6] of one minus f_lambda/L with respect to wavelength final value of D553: -0.11 nm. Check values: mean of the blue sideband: 13.4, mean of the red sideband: 14.1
